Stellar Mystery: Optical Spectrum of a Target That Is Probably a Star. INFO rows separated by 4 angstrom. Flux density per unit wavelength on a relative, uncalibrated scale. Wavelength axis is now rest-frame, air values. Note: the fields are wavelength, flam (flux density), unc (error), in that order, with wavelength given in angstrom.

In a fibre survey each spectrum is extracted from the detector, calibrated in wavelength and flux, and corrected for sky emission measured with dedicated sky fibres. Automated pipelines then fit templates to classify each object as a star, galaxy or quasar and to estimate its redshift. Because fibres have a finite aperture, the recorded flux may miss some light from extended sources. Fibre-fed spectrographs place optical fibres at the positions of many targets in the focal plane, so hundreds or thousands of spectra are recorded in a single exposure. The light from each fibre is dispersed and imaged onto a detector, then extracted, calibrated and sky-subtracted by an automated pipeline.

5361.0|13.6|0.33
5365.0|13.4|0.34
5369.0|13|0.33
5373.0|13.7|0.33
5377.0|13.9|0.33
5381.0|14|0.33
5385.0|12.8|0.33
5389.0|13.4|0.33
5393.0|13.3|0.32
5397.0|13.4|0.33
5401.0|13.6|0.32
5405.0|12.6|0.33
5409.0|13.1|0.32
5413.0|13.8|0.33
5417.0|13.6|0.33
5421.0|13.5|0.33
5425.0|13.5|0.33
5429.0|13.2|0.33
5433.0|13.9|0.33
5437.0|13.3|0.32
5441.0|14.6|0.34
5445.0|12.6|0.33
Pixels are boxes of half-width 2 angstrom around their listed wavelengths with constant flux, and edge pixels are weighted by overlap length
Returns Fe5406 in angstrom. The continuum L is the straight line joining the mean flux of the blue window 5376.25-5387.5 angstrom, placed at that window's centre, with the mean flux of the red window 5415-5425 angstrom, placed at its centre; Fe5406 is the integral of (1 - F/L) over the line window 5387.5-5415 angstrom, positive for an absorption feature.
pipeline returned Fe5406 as 0.4 angstrom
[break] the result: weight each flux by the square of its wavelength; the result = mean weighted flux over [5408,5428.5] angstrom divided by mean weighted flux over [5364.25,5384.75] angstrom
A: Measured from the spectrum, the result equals 1.0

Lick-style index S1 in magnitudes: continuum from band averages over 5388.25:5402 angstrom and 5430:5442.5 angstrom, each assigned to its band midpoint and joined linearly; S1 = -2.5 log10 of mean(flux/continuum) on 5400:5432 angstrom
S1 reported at 0.02 mag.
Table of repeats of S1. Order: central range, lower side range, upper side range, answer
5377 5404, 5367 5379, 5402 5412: -0.01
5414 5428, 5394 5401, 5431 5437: 0.01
